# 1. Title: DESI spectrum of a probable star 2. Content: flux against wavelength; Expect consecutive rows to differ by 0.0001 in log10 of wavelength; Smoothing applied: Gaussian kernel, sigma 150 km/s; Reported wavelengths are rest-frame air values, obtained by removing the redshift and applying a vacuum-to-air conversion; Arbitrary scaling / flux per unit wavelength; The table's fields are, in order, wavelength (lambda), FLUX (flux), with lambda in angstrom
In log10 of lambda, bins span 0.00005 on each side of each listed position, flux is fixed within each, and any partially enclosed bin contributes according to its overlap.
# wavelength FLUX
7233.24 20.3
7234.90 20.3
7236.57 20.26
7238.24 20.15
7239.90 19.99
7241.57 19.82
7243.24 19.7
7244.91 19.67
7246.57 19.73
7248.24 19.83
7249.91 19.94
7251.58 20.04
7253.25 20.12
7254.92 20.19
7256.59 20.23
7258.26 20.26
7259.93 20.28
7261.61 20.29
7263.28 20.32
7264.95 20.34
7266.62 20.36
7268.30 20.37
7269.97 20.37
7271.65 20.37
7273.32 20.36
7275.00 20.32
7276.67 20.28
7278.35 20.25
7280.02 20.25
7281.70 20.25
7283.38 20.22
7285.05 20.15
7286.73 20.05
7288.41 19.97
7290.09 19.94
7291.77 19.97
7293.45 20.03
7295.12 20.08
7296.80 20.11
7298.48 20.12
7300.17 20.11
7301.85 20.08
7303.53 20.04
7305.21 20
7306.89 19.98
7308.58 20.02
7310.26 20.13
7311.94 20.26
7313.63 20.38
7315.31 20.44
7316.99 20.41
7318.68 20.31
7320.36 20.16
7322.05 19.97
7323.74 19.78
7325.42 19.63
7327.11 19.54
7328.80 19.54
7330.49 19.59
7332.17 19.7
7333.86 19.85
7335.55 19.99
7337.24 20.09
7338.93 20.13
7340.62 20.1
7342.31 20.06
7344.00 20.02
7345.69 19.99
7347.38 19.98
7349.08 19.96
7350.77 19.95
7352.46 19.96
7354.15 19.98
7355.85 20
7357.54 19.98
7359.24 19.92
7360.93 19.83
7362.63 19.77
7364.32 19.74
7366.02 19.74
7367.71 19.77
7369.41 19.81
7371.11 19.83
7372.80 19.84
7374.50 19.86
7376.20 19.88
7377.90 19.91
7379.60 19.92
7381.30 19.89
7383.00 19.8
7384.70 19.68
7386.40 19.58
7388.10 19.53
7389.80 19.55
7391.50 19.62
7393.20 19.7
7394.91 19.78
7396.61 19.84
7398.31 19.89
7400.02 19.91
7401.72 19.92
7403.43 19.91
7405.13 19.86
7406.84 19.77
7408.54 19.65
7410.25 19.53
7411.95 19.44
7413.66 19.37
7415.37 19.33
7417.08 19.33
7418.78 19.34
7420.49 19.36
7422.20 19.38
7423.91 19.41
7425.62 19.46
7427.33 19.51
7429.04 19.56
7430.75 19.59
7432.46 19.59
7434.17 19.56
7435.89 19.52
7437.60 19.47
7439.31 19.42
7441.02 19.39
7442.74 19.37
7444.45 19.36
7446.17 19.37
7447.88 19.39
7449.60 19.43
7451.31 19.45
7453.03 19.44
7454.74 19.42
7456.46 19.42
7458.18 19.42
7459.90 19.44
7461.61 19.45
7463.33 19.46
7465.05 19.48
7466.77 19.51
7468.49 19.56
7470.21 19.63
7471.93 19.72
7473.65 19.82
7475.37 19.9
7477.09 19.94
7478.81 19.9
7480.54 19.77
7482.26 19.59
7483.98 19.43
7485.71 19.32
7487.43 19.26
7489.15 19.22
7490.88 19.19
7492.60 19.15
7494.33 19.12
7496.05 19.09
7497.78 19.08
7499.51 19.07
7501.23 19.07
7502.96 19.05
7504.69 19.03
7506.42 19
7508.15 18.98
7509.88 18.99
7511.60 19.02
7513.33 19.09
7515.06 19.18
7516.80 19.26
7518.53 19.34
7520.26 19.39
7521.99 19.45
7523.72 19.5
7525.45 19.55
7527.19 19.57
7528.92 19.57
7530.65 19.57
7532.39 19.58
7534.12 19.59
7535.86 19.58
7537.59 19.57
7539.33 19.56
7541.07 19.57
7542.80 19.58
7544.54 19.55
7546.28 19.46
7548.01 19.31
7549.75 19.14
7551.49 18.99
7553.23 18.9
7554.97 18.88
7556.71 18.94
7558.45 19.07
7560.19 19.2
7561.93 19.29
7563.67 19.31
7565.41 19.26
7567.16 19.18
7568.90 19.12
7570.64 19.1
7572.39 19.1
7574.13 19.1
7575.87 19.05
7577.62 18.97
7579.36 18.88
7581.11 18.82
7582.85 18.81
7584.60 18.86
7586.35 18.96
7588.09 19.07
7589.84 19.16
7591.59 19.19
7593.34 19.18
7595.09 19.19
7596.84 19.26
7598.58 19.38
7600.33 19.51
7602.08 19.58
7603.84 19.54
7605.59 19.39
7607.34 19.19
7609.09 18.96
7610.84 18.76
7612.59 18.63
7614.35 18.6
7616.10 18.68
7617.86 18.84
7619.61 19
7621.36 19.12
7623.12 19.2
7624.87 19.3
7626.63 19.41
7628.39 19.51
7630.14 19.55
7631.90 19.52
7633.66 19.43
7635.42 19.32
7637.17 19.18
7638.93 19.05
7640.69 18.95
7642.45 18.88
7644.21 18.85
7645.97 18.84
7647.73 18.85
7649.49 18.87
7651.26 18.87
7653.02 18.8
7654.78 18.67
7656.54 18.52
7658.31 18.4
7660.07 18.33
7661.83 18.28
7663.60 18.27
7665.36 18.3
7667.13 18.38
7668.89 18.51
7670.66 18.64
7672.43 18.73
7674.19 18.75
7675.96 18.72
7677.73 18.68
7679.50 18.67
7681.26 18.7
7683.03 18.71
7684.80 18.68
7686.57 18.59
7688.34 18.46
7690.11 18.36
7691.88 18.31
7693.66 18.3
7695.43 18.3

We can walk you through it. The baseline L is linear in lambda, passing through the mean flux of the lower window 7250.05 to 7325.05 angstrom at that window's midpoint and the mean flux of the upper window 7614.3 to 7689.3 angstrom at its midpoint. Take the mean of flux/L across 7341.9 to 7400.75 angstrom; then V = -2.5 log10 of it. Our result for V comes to 0.001 mag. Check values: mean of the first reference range 20.2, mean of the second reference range 18.8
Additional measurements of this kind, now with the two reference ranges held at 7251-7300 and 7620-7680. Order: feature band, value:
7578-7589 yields 0.01 mag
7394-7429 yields 0.01 mag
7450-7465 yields 0.01 mag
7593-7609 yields -0.02 mag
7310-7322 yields -0.01 mag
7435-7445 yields 0.01 mag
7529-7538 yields -0.02 mag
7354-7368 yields 0.00 mag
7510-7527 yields 0.00 mag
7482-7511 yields 0.01 mag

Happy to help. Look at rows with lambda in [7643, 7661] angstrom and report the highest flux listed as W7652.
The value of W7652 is 18.87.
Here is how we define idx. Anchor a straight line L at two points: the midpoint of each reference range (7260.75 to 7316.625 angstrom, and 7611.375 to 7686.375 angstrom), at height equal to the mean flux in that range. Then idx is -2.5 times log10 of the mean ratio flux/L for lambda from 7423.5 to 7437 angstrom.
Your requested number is 0.007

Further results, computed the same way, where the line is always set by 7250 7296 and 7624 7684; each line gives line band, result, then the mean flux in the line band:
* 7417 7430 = 0.01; 19.4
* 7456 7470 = 0.00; 19.5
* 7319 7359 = 0.00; 19.9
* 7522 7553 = -0.01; 19.5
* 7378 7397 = 0.00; 19.7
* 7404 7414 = 0.00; 19.6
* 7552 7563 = 0.01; 19.1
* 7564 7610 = 0.00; 19.1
